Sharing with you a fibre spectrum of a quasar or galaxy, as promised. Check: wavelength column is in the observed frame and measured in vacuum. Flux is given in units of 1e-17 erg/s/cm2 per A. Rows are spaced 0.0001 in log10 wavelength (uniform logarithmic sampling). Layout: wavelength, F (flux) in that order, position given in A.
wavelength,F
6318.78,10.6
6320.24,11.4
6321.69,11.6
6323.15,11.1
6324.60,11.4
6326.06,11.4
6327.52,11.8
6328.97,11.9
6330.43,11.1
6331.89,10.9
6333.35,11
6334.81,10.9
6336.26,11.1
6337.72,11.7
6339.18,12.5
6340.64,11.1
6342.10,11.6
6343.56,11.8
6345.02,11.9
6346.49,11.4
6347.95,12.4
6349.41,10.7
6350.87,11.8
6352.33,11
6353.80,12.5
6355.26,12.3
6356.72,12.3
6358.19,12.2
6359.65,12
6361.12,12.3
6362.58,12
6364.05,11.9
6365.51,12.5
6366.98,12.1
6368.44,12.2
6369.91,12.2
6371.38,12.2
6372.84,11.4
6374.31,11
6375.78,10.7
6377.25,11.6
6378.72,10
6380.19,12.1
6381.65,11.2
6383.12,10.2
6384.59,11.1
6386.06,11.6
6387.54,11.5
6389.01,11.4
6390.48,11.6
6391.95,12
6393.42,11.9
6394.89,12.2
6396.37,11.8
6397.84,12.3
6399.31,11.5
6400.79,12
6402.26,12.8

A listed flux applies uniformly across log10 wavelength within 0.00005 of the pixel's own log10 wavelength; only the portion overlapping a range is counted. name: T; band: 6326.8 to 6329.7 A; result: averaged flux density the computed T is 11.9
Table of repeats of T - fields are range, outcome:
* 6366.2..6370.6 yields 12.2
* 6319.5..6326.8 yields 11.4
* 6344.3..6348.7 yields 11.9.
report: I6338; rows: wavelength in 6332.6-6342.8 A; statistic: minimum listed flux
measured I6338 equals 10.9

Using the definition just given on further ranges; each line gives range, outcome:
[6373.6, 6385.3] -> 10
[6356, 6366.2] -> 11.9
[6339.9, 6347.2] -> 11.1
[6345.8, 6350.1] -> 10.7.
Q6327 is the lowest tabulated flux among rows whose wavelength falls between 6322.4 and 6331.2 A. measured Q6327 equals 11.1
